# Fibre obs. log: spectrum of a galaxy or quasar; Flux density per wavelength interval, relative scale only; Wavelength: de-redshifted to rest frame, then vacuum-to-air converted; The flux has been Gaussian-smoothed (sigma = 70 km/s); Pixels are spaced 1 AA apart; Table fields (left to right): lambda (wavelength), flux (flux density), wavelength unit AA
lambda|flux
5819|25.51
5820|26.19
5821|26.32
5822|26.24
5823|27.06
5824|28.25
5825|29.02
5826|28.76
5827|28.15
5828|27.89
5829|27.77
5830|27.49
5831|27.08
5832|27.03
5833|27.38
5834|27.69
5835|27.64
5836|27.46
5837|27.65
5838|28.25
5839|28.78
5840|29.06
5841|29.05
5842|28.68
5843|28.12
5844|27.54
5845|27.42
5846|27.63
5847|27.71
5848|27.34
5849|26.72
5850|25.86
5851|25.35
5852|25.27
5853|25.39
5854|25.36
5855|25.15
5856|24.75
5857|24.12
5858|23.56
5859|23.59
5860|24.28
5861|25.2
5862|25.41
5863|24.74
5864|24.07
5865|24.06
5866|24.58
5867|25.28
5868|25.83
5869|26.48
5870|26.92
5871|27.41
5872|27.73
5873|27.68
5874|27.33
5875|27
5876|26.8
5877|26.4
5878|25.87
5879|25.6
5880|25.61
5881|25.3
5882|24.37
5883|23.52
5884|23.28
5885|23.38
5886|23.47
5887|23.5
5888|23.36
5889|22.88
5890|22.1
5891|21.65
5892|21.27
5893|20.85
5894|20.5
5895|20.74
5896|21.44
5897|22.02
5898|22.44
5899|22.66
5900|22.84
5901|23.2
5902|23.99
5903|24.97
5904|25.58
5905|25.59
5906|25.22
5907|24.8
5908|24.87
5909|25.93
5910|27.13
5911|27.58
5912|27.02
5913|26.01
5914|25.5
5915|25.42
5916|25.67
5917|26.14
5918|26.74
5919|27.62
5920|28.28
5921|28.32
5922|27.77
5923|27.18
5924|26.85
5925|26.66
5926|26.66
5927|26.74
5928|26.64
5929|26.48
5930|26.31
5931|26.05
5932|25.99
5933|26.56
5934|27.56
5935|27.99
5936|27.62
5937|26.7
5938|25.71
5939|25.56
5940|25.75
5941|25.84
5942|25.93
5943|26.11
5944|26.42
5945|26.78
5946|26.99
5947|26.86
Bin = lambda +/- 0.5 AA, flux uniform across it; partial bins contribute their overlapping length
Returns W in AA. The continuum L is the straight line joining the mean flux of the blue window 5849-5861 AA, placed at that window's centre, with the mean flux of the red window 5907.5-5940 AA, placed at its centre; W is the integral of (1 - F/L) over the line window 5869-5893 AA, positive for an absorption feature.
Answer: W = 0.7 AA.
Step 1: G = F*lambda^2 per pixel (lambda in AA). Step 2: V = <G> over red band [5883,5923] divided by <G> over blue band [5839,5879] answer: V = 0.9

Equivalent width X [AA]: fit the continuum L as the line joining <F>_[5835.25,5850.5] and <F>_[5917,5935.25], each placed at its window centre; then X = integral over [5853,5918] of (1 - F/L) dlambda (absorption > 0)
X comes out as 6.5 AA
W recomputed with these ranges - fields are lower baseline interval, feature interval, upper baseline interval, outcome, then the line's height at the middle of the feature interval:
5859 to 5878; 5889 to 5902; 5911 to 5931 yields 2.17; 26.3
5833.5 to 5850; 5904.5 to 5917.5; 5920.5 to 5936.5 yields 0.59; 27.1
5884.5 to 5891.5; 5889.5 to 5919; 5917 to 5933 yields 0.62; 24.7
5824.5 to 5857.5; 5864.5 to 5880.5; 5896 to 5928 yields 0.15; 26.5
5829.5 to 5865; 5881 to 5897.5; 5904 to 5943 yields 2.49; 26.5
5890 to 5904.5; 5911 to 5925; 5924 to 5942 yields -1.15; 24.8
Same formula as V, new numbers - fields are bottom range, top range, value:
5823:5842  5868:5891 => 0.91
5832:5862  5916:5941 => 1.04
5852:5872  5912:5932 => 1.08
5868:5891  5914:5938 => 1.08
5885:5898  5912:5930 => 1.22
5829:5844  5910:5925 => 0.99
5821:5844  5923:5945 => 0.98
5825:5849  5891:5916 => 0.88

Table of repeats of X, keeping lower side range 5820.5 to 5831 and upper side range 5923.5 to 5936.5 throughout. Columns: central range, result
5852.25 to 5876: 1.6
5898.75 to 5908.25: 0.9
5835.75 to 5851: -0.1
